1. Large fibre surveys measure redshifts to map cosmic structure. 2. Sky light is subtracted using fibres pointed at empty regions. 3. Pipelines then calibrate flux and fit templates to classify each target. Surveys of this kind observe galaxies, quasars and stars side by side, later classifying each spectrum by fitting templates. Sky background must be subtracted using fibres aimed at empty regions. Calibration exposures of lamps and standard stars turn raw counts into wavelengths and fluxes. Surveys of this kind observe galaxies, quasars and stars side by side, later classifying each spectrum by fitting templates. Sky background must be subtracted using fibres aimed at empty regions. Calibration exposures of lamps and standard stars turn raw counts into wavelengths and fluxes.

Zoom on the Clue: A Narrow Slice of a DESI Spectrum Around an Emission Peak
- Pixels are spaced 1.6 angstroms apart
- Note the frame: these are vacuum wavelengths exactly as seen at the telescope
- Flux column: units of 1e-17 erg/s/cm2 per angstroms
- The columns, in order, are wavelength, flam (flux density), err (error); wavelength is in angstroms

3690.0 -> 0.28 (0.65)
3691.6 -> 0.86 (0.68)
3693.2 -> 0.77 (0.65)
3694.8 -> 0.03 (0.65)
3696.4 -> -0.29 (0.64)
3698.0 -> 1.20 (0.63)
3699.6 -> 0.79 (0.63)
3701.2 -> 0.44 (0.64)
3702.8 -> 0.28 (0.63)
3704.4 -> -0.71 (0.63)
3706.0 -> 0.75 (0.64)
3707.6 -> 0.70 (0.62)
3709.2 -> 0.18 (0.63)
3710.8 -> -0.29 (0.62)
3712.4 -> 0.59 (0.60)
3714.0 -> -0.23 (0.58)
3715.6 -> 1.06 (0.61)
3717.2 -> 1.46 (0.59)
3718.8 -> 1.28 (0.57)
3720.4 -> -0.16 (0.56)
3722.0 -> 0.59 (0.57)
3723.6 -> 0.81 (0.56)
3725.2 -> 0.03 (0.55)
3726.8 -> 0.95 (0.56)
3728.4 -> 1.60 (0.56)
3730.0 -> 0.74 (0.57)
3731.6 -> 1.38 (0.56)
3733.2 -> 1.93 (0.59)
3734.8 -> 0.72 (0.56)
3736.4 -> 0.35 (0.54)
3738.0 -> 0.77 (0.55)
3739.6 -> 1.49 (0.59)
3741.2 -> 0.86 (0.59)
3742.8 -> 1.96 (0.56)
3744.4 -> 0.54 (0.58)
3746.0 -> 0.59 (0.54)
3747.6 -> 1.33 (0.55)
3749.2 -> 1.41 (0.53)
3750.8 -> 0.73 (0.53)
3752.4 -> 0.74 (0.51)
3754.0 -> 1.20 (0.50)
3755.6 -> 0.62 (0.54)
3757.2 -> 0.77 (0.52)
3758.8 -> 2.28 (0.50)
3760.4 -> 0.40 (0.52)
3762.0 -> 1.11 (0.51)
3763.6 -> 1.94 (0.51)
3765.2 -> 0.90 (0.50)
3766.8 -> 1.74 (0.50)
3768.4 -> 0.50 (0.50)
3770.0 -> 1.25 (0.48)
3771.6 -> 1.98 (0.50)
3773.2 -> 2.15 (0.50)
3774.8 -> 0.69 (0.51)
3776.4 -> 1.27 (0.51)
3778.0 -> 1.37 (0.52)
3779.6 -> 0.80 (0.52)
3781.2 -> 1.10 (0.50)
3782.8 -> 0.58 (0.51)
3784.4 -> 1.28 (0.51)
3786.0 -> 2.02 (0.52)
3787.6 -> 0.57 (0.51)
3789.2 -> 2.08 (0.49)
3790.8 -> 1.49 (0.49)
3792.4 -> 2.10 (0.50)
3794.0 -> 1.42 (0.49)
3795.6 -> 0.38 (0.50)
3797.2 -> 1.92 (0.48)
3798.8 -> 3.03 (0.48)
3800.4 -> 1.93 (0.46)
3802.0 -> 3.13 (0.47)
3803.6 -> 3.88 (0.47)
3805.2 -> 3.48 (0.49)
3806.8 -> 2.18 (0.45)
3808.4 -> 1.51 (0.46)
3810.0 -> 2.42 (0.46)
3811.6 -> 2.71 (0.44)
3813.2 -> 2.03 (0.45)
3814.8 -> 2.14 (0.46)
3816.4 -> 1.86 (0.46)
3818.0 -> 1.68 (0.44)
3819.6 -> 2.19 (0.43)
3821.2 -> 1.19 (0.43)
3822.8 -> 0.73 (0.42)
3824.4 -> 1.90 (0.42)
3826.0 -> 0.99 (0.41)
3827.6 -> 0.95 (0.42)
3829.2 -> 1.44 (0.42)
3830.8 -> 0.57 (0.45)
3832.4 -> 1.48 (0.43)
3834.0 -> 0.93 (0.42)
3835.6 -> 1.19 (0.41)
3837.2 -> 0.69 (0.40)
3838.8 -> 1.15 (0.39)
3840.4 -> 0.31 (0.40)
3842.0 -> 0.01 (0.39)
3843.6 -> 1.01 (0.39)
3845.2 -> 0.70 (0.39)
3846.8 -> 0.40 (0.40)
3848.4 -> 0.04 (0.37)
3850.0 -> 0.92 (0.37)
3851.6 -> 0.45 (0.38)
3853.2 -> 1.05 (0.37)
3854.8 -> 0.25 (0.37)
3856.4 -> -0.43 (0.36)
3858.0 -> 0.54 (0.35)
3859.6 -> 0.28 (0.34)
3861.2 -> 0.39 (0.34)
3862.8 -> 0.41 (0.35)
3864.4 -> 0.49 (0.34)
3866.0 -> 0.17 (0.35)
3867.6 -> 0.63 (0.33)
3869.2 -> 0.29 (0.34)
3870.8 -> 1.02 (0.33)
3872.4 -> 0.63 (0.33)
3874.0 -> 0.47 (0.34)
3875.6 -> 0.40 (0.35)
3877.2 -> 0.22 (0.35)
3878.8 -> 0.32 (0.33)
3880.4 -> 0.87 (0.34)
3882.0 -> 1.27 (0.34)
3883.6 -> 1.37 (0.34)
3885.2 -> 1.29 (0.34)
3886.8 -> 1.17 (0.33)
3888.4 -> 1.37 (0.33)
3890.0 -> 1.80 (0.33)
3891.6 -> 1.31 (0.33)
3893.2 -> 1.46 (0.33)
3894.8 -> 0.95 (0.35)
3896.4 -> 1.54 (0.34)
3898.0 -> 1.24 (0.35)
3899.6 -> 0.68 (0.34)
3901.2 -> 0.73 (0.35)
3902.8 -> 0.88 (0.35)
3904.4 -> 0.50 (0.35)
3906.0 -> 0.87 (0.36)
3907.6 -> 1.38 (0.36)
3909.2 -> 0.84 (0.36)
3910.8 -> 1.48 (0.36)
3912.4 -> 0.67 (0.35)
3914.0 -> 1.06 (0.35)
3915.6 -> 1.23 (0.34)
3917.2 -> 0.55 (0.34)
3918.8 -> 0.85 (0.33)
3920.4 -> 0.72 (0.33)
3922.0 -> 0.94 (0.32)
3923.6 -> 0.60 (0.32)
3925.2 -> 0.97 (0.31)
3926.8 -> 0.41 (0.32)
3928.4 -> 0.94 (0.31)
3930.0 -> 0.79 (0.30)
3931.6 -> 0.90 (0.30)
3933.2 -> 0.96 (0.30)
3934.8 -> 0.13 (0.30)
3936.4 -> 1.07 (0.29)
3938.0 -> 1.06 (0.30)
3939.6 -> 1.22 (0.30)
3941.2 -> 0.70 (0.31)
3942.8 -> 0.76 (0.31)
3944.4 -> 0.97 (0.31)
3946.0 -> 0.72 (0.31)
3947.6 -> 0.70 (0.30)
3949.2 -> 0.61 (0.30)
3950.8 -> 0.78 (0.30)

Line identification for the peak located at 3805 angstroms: Lyman alpha 1216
